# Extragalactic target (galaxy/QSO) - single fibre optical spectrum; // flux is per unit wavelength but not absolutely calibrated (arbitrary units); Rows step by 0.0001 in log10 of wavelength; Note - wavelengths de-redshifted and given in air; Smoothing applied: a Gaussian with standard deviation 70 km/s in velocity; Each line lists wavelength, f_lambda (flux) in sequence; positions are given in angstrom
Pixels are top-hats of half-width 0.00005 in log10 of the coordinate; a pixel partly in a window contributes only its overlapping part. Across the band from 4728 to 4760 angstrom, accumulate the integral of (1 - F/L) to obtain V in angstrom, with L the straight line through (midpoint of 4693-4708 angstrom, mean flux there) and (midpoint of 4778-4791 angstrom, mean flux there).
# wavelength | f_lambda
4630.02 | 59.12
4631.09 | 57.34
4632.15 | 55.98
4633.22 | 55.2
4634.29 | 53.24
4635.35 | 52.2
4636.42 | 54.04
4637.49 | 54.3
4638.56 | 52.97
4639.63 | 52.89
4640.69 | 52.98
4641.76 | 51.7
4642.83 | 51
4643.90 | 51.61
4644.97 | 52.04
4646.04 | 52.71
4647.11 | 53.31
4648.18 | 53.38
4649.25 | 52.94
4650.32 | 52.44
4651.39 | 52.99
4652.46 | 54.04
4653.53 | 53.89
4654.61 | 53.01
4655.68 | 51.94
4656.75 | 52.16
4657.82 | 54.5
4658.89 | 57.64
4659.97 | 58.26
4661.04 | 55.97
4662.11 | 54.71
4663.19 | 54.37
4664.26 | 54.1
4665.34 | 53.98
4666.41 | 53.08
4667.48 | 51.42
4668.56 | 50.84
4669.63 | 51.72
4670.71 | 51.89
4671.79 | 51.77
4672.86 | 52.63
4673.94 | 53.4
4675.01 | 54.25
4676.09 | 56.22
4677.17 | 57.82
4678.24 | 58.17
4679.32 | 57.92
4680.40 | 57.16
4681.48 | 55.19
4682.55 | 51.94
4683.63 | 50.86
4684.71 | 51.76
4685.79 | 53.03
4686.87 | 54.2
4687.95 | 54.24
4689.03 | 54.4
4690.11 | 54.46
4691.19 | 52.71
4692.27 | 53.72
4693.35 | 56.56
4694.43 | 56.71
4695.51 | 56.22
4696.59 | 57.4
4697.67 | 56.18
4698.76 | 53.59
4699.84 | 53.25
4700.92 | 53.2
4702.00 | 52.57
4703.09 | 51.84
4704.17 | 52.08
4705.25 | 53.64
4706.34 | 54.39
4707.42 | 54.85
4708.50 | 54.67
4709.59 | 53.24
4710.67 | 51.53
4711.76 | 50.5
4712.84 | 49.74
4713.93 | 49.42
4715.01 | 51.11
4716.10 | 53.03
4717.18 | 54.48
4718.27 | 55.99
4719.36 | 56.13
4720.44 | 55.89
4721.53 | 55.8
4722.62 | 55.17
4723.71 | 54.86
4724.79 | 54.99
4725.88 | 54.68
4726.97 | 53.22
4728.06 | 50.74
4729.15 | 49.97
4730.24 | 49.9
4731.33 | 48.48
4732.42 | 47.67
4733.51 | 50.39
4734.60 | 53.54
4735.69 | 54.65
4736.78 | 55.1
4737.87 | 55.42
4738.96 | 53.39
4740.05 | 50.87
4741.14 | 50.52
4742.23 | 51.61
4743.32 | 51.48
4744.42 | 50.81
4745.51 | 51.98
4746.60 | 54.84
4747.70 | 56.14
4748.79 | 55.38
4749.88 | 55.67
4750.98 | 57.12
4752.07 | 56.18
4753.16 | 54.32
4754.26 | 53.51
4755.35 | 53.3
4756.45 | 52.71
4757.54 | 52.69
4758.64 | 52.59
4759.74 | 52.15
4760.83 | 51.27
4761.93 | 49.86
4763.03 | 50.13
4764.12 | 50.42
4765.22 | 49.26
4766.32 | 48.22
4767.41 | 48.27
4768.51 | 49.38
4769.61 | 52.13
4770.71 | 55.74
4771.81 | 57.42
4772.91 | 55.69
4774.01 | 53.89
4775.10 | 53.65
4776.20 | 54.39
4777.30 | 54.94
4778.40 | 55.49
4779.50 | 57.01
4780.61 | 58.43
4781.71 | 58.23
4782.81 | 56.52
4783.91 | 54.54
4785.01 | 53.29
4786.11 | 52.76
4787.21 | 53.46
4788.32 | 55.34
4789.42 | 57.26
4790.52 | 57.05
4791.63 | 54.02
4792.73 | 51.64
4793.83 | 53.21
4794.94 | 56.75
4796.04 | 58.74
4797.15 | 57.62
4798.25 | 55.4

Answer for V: 1.4 angstrom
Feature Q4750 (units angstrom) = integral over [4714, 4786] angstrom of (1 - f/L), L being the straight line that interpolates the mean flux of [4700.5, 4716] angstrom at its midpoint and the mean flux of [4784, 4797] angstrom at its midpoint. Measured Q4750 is 0.47 angstrom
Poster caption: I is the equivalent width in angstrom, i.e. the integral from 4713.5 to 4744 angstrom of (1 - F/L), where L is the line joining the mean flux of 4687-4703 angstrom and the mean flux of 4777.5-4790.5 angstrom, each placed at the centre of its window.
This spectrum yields 1.2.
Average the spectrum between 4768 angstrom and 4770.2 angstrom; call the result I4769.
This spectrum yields 50.8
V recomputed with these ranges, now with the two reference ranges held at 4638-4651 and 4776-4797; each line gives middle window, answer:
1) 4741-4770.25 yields 1.3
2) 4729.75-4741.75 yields 0.6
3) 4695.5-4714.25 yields 0.2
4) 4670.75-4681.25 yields -0.4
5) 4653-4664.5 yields -0.4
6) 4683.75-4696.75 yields -0.2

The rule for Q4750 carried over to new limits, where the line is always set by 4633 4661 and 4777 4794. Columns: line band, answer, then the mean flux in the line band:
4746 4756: -0.06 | 55.1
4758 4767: 0.73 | 50.5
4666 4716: 0.32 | 53.6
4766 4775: 0.37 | 52.8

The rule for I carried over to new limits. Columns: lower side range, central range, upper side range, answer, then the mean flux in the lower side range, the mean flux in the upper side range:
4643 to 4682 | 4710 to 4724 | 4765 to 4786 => 0.2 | 54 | 54.1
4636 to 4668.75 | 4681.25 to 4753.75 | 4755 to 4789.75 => 0.0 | 53.4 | 53.4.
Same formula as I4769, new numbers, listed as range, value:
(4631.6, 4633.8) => 55.6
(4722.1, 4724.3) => 55.1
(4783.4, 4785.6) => 54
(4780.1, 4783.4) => 57.7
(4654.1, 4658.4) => 53.1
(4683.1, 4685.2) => 51.3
